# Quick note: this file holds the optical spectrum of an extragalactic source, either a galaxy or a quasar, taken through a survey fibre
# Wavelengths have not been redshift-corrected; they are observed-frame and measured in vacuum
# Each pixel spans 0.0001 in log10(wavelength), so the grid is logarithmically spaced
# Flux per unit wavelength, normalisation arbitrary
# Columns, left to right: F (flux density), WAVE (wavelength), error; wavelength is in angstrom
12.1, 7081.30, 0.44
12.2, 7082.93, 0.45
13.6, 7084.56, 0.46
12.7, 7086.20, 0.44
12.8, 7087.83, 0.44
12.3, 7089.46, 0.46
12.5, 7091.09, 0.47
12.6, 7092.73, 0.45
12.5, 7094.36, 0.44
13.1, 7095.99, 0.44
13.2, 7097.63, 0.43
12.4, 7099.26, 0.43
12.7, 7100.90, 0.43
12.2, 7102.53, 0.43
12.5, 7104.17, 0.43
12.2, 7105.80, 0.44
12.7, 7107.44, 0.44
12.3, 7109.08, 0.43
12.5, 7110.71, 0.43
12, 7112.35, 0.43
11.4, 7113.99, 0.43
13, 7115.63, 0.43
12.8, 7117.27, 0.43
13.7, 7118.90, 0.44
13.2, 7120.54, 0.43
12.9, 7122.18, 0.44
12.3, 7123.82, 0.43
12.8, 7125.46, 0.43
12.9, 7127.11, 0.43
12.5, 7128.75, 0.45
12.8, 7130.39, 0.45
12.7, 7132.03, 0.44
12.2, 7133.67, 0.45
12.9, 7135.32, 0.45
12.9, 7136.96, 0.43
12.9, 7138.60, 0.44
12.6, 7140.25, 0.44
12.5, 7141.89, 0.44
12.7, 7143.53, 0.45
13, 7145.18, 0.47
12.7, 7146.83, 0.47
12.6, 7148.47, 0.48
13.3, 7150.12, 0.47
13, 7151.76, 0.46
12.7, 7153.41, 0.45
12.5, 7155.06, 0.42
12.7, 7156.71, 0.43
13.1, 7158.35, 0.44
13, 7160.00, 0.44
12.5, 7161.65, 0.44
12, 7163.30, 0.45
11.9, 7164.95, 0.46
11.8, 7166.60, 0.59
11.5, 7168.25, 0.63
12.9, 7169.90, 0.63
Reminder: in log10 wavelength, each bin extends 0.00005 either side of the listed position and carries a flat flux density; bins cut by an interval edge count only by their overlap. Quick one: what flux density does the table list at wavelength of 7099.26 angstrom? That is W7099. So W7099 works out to 12.4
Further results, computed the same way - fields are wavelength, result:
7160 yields 13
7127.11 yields 12.9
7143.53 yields 12.7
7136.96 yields 12.9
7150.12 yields 13.3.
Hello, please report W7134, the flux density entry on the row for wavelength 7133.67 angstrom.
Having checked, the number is 12.2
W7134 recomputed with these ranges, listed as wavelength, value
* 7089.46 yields 12.3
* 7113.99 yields 11.4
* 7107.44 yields 12.7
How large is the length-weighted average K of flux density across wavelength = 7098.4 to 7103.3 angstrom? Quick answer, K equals 12.5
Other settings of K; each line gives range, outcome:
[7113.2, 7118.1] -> 12.4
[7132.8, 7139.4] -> 12.7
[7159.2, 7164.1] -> 12.5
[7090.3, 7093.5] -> 12.5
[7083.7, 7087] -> 13.1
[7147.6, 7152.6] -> 13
